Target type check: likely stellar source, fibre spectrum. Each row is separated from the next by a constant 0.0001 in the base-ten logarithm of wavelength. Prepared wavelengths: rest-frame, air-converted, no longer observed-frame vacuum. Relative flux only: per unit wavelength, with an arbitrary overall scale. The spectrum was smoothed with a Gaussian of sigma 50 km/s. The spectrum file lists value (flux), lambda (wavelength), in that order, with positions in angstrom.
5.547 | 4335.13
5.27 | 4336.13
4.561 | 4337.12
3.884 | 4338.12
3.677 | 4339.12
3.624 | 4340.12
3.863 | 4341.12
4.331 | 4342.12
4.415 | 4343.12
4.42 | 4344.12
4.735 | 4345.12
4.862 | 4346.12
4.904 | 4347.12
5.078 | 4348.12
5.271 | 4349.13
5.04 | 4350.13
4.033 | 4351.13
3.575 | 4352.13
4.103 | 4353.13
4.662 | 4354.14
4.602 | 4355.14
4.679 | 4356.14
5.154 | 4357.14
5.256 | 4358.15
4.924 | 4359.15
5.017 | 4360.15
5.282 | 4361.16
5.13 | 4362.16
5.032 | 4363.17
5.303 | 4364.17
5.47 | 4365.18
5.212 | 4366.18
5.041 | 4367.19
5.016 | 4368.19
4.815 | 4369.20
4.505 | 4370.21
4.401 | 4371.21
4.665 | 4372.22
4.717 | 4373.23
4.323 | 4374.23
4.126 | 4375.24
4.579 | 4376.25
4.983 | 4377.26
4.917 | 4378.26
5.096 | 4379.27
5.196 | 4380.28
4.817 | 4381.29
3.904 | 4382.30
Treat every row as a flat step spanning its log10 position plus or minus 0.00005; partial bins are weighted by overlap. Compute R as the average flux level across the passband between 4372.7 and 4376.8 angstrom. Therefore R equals 4.44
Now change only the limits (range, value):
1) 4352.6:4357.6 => 4.63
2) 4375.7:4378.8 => 4.82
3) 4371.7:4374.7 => 4.57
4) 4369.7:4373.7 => 4.57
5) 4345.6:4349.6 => 5.02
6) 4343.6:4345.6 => 4.58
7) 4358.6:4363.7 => 5.09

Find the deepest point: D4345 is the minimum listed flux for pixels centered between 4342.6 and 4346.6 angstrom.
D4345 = 4.415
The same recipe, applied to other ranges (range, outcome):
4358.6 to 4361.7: 4.924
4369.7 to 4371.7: 4.401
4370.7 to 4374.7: 4.323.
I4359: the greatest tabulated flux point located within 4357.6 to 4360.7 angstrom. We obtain 5.256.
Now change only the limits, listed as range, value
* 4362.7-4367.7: 5.47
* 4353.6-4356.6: 4.679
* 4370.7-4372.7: 4.665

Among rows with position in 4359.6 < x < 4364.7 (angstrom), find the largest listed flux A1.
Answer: 5.303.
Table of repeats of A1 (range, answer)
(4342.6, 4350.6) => 5.271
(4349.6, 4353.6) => 5.04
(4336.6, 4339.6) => 4.561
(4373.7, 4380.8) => 5.196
